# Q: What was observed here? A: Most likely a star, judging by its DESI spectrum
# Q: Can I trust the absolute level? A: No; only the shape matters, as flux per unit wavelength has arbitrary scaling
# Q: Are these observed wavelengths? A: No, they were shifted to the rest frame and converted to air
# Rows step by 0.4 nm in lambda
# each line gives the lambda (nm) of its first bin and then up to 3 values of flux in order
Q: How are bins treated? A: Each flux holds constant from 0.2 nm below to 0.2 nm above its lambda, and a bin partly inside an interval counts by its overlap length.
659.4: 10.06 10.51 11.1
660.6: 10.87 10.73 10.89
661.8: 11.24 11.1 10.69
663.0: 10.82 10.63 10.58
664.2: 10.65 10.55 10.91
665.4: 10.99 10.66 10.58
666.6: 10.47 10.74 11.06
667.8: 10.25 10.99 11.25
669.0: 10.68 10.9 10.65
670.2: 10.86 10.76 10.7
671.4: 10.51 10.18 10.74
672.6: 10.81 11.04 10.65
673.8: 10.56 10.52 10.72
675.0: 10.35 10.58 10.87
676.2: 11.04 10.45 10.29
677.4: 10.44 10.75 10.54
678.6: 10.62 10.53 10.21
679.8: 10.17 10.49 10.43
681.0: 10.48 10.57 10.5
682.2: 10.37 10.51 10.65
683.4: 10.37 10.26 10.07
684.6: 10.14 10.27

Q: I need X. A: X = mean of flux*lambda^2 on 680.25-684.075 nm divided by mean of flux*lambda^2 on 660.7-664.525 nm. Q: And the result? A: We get 1.0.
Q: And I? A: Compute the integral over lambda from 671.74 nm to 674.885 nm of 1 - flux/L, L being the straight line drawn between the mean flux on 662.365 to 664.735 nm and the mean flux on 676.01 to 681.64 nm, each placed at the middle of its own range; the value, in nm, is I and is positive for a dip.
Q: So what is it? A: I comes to -0.03 nm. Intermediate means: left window 10.7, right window 10.5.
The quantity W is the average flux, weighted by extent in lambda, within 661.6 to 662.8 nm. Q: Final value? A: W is 11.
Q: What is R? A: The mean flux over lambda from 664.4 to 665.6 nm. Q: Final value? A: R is 10.8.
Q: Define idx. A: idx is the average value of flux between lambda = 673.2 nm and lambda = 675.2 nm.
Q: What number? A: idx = 10.6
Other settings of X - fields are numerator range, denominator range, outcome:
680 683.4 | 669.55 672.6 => 1.02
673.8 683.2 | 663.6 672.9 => 1.01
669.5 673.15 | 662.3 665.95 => 1.02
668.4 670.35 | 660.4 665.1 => 1.03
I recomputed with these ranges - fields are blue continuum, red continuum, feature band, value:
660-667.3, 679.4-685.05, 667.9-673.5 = -0.07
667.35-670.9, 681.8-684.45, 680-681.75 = -0.01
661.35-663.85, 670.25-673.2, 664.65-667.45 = 0.01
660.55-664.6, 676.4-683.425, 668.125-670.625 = -0.05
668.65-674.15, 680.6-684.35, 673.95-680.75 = 0.02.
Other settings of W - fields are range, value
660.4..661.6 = 10.8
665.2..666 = 10.8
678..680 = 10.4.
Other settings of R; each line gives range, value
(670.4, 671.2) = 10.7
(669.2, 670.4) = 10.8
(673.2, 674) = 10.6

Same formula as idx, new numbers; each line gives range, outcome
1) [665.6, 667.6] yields 10.7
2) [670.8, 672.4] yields 10.5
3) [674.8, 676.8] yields 10.7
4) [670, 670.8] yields 10.8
